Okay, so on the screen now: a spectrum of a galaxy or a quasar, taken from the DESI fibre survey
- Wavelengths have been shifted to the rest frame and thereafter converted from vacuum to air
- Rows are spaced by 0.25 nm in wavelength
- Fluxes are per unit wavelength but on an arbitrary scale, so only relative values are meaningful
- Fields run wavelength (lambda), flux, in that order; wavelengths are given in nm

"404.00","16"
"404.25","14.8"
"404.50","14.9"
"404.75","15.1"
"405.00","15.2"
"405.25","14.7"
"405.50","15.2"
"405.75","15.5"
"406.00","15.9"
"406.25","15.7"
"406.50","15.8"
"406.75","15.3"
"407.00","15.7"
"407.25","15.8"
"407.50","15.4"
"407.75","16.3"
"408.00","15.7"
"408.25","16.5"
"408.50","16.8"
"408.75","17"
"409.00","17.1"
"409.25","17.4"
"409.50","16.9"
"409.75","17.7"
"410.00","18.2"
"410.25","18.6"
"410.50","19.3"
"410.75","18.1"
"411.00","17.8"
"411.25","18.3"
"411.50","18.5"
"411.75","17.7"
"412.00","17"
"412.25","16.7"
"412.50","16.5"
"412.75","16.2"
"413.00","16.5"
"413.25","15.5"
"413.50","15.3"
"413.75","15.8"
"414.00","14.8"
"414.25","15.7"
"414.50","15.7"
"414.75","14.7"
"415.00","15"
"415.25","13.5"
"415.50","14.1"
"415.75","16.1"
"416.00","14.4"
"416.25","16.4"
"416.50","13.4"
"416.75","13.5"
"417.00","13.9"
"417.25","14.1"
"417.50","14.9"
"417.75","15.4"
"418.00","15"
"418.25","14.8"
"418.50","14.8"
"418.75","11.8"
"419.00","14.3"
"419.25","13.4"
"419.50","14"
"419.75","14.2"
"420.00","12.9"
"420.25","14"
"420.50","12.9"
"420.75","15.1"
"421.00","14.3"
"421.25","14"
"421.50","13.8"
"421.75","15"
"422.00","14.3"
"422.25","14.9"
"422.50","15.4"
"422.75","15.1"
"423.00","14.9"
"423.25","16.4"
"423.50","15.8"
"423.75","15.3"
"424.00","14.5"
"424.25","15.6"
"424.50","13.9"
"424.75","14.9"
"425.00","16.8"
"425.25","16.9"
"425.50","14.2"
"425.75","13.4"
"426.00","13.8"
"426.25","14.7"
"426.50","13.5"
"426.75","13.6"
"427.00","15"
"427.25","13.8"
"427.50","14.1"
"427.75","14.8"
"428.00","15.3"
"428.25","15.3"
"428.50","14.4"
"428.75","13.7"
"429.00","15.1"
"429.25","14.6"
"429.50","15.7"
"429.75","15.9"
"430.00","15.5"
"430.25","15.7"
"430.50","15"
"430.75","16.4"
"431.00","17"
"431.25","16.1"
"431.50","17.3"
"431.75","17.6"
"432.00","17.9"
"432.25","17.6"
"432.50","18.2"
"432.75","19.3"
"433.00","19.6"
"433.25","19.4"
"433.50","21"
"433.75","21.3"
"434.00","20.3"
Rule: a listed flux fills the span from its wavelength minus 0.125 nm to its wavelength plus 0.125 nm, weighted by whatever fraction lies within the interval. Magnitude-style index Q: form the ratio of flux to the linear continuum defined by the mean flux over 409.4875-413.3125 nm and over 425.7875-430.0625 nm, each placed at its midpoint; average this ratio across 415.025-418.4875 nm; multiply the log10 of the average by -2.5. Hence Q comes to 0.14 mag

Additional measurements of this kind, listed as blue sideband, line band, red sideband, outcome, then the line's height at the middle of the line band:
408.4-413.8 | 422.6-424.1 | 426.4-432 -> 0.04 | 15.9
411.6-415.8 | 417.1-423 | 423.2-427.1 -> 0.07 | 15.2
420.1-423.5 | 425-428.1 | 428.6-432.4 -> 0.07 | 15.4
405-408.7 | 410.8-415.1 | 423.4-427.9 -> -0.07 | 15.4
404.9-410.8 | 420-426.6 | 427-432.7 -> 0.09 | 16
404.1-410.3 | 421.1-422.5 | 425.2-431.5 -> 0.06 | 15.3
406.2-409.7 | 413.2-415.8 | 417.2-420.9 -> 0.00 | 15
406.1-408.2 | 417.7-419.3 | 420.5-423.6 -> 0.06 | 15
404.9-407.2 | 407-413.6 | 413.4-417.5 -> -0.13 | 15.1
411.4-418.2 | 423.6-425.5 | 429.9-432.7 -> 0.06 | 16.2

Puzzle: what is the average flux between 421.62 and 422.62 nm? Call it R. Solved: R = 14.9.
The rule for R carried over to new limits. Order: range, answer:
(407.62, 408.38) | 16.2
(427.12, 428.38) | 14.7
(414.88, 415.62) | 14.2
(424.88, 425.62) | 16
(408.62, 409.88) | 17.2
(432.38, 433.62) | 19.5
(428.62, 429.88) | 15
